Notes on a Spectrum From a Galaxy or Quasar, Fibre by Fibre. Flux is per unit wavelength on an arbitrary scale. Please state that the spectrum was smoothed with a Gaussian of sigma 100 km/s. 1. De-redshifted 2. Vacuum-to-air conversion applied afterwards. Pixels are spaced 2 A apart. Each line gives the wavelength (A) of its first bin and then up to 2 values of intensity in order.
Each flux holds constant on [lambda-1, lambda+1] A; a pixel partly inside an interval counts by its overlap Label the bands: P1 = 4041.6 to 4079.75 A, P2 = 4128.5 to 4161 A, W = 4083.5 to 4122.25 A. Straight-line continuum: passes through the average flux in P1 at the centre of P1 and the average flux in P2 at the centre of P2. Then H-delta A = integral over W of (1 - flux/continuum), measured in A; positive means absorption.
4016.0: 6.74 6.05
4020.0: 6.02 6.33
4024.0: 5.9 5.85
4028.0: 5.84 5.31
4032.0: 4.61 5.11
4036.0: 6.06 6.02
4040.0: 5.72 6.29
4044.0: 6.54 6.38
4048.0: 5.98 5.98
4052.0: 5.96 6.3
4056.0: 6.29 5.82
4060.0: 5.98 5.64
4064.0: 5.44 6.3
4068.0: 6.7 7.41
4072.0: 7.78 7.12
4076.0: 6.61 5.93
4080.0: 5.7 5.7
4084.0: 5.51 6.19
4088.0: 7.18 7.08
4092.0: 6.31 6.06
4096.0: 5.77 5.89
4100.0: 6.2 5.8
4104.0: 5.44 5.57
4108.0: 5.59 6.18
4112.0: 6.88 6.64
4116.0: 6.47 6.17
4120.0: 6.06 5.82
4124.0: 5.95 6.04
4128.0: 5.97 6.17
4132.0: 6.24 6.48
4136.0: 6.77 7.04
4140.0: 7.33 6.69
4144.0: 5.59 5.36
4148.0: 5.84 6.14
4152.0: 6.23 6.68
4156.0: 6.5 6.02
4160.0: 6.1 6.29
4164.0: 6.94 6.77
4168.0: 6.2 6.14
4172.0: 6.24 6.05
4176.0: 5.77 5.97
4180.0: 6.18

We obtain 1.0 A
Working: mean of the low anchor 6.33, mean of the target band 6.15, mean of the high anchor 6.32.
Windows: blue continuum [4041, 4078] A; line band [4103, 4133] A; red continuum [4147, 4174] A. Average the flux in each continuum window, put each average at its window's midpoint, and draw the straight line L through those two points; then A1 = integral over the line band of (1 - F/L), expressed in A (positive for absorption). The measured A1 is 1.2 A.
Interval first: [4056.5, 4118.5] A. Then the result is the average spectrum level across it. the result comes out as 6.23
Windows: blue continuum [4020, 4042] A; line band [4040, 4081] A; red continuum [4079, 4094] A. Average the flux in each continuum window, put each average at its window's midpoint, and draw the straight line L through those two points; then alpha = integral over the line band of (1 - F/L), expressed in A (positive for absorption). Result -2.1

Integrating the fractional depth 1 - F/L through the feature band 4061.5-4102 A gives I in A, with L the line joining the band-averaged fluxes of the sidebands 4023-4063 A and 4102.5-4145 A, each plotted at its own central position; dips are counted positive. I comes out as -1.8 A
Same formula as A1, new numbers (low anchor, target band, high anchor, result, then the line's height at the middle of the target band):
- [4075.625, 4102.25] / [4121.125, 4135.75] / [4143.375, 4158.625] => -0.1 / 6.09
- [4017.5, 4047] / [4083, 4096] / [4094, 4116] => -0.8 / 5.99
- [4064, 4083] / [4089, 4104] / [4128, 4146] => 0.9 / 6.49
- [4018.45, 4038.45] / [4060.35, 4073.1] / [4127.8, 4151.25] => -1.3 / 5.91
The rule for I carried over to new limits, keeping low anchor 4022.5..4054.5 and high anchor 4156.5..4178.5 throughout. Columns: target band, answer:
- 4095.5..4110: 0.65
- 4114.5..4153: -0.59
